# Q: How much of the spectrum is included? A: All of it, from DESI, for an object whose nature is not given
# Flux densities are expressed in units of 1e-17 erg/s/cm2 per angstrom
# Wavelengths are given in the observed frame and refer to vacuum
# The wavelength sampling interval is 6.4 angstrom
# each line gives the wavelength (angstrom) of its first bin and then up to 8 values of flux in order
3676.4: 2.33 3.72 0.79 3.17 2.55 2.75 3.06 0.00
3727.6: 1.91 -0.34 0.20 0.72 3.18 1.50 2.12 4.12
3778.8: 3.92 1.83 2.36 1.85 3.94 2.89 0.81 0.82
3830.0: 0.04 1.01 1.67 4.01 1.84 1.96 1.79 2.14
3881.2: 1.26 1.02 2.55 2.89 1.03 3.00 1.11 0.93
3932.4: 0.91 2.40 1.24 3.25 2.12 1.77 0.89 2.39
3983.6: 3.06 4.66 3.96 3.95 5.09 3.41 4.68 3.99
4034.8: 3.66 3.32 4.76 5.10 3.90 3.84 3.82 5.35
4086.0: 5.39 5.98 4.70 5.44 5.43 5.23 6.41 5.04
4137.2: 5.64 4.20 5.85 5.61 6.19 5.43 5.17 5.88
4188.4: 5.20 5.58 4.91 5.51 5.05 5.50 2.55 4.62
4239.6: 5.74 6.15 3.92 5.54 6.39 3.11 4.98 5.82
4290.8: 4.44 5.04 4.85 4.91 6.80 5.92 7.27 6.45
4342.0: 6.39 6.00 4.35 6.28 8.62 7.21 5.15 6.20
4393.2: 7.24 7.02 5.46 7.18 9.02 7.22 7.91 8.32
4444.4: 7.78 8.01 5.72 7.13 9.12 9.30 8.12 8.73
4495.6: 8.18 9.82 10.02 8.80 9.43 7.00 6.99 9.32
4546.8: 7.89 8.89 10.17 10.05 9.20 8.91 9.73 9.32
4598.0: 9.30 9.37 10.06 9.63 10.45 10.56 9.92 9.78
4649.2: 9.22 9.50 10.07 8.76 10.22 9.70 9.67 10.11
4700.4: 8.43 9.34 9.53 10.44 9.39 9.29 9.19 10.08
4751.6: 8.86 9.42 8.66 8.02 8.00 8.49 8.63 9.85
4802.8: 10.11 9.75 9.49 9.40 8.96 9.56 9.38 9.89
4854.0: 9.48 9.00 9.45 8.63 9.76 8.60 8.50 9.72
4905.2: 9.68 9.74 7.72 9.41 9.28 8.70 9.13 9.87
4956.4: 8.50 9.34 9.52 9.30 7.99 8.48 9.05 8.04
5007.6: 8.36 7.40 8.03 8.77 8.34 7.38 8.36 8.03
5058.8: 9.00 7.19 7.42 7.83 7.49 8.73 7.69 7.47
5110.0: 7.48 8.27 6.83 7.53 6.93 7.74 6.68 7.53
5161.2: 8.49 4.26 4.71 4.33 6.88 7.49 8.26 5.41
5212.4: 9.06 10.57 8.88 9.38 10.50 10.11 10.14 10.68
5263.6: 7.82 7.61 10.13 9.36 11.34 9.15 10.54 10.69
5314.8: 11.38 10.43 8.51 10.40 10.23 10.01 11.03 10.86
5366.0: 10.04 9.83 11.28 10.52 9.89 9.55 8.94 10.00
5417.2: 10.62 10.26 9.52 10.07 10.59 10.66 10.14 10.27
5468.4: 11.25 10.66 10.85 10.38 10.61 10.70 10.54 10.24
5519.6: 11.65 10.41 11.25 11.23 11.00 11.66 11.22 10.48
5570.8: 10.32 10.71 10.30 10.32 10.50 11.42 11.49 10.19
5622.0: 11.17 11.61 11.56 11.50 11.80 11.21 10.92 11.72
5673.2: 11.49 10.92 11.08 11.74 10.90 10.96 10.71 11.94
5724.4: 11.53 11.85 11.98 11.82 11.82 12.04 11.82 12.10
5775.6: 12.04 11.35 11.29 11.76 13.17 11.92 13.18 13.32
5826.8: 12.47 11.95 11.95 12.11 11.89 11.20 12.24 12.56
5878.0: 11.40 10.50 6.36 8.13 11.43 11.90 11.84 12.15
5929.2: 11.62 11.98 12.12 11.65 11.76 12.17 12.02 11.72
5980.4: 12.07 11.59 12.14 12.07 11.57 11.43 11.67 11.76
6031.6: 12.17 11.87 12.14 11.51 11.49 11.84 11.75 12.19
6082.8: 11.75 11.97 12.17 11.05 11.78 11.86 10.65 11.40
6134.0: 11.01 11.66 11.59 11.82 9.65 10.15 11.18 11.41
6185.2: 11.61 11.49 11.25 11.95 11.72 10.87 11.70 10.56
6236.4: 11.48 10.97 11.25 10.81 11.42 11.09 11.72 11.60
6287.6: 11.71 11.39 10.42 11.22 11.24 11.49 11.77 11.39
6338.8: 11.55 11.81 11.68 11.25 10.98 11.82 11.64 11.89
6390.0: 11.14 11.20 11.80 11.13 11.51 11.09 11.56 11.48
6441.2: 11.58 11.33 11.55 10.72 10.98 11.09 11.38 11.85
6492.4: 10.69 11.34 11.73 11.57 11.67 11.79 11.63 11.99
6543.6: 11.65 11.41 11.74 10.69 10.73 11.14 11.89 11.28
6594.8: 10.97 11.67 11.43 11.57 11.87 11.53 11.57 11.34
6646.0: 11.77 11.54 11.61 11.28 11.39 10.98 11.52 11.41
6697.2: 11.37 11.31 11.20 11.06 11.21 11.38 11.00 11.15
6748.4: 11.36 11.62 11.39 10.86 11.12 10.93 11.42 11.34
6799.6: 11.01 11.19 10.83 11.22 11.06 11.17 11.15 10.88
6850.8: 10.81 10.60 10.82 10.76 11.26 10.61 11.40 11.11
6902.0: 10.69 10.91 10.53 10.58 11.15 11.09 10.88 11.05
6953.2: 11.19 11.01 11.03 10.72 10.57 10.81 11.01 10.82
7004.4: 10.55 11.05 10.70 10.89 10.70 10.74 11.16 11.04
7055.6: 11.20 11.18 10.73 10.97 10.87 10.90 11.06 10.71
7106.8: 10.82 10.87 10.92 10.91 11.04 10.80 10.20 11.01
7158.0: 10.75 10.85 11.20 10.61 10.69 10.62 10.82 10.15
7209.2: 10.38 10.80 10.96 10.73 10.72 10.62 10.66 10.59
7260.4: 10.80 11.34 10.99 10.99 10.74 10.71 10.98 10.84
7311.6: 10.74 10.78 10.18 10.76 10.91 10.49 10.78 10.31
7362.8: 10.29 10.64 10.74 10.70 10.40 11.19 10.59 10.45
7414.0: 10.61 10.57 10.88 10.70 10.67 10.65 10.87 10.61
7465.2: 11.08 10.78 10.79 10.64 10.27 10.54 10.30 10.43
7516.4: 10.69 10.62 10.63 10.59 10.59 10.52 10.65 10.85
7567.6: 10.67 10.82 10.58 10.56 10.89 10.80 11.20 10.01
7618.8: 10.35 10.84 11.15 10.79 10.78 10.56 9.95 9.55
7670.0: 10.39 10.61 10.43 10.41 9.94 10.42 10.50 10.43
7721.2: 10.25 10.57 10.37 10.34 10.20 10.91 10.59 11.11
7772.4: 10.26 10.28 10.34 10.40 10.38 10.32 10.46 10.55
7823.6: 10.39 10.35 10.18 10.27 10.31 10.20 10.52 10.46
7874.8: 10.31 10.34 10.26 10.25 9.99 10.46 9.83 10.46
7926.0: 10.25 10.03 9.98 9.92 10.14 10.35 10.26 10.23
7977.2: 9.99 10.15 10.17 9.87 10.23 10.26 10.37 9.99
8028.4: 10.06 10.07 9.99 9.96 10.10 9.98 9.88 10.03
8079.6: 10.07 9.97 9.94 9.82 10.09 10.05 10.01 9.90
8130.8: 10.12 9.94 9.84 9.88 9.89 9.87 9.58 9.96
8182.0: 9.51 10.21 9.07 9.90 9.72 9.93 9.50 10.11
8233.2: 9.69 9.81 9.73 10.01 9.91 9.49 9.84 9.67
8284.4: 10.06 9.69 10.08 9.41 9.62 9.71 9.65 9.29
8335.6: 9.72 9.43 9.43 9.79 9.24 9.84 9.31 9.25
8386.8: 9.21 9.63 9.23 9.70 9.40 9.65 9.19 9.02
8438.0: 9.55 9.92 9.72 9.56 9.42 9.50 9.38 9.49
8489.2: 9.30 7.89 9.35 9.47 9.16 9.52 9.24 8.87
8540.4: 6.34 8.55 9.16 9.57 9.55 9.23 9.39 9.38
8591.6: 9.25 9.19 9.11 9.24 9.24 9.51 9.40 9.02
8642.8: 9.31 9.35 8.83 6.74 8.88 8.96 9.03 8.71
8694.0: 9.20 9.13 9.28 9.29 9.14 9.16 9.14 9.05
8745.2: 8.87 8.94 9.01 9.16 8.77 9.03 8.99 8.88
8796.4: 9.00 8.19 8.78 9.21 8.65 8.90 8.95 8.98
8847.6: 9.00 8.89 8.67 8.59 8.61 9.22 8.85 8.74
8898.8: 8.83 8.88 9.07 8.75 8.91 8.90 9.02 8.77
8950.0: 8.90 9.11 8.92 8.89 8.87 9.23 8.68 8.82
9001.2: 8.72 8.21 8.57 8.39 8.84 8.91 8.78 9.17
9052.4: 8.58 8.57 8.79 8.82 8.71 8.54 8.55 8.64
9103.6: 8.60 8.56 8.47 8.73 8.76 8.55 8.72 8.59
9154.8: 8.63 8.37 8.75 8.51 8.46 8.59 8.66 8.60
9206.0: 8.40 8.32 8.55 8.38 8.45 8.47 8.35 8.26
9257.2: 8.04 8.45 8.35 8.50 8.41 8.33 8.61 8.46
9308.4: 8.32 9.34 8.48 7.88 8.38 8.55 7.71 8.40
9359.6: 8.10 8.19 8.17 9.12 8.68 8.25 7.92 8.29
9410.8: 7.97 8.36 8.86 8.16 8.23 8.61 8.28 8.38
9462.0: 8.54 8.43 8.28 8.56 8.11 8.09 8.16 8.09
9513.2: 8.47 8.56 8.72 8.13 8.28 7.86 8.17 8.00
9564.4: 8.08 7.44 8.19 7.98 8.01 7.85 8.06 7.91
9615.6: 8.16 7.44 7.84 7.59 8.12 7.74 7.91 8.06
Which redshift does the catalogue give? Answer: 0.000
